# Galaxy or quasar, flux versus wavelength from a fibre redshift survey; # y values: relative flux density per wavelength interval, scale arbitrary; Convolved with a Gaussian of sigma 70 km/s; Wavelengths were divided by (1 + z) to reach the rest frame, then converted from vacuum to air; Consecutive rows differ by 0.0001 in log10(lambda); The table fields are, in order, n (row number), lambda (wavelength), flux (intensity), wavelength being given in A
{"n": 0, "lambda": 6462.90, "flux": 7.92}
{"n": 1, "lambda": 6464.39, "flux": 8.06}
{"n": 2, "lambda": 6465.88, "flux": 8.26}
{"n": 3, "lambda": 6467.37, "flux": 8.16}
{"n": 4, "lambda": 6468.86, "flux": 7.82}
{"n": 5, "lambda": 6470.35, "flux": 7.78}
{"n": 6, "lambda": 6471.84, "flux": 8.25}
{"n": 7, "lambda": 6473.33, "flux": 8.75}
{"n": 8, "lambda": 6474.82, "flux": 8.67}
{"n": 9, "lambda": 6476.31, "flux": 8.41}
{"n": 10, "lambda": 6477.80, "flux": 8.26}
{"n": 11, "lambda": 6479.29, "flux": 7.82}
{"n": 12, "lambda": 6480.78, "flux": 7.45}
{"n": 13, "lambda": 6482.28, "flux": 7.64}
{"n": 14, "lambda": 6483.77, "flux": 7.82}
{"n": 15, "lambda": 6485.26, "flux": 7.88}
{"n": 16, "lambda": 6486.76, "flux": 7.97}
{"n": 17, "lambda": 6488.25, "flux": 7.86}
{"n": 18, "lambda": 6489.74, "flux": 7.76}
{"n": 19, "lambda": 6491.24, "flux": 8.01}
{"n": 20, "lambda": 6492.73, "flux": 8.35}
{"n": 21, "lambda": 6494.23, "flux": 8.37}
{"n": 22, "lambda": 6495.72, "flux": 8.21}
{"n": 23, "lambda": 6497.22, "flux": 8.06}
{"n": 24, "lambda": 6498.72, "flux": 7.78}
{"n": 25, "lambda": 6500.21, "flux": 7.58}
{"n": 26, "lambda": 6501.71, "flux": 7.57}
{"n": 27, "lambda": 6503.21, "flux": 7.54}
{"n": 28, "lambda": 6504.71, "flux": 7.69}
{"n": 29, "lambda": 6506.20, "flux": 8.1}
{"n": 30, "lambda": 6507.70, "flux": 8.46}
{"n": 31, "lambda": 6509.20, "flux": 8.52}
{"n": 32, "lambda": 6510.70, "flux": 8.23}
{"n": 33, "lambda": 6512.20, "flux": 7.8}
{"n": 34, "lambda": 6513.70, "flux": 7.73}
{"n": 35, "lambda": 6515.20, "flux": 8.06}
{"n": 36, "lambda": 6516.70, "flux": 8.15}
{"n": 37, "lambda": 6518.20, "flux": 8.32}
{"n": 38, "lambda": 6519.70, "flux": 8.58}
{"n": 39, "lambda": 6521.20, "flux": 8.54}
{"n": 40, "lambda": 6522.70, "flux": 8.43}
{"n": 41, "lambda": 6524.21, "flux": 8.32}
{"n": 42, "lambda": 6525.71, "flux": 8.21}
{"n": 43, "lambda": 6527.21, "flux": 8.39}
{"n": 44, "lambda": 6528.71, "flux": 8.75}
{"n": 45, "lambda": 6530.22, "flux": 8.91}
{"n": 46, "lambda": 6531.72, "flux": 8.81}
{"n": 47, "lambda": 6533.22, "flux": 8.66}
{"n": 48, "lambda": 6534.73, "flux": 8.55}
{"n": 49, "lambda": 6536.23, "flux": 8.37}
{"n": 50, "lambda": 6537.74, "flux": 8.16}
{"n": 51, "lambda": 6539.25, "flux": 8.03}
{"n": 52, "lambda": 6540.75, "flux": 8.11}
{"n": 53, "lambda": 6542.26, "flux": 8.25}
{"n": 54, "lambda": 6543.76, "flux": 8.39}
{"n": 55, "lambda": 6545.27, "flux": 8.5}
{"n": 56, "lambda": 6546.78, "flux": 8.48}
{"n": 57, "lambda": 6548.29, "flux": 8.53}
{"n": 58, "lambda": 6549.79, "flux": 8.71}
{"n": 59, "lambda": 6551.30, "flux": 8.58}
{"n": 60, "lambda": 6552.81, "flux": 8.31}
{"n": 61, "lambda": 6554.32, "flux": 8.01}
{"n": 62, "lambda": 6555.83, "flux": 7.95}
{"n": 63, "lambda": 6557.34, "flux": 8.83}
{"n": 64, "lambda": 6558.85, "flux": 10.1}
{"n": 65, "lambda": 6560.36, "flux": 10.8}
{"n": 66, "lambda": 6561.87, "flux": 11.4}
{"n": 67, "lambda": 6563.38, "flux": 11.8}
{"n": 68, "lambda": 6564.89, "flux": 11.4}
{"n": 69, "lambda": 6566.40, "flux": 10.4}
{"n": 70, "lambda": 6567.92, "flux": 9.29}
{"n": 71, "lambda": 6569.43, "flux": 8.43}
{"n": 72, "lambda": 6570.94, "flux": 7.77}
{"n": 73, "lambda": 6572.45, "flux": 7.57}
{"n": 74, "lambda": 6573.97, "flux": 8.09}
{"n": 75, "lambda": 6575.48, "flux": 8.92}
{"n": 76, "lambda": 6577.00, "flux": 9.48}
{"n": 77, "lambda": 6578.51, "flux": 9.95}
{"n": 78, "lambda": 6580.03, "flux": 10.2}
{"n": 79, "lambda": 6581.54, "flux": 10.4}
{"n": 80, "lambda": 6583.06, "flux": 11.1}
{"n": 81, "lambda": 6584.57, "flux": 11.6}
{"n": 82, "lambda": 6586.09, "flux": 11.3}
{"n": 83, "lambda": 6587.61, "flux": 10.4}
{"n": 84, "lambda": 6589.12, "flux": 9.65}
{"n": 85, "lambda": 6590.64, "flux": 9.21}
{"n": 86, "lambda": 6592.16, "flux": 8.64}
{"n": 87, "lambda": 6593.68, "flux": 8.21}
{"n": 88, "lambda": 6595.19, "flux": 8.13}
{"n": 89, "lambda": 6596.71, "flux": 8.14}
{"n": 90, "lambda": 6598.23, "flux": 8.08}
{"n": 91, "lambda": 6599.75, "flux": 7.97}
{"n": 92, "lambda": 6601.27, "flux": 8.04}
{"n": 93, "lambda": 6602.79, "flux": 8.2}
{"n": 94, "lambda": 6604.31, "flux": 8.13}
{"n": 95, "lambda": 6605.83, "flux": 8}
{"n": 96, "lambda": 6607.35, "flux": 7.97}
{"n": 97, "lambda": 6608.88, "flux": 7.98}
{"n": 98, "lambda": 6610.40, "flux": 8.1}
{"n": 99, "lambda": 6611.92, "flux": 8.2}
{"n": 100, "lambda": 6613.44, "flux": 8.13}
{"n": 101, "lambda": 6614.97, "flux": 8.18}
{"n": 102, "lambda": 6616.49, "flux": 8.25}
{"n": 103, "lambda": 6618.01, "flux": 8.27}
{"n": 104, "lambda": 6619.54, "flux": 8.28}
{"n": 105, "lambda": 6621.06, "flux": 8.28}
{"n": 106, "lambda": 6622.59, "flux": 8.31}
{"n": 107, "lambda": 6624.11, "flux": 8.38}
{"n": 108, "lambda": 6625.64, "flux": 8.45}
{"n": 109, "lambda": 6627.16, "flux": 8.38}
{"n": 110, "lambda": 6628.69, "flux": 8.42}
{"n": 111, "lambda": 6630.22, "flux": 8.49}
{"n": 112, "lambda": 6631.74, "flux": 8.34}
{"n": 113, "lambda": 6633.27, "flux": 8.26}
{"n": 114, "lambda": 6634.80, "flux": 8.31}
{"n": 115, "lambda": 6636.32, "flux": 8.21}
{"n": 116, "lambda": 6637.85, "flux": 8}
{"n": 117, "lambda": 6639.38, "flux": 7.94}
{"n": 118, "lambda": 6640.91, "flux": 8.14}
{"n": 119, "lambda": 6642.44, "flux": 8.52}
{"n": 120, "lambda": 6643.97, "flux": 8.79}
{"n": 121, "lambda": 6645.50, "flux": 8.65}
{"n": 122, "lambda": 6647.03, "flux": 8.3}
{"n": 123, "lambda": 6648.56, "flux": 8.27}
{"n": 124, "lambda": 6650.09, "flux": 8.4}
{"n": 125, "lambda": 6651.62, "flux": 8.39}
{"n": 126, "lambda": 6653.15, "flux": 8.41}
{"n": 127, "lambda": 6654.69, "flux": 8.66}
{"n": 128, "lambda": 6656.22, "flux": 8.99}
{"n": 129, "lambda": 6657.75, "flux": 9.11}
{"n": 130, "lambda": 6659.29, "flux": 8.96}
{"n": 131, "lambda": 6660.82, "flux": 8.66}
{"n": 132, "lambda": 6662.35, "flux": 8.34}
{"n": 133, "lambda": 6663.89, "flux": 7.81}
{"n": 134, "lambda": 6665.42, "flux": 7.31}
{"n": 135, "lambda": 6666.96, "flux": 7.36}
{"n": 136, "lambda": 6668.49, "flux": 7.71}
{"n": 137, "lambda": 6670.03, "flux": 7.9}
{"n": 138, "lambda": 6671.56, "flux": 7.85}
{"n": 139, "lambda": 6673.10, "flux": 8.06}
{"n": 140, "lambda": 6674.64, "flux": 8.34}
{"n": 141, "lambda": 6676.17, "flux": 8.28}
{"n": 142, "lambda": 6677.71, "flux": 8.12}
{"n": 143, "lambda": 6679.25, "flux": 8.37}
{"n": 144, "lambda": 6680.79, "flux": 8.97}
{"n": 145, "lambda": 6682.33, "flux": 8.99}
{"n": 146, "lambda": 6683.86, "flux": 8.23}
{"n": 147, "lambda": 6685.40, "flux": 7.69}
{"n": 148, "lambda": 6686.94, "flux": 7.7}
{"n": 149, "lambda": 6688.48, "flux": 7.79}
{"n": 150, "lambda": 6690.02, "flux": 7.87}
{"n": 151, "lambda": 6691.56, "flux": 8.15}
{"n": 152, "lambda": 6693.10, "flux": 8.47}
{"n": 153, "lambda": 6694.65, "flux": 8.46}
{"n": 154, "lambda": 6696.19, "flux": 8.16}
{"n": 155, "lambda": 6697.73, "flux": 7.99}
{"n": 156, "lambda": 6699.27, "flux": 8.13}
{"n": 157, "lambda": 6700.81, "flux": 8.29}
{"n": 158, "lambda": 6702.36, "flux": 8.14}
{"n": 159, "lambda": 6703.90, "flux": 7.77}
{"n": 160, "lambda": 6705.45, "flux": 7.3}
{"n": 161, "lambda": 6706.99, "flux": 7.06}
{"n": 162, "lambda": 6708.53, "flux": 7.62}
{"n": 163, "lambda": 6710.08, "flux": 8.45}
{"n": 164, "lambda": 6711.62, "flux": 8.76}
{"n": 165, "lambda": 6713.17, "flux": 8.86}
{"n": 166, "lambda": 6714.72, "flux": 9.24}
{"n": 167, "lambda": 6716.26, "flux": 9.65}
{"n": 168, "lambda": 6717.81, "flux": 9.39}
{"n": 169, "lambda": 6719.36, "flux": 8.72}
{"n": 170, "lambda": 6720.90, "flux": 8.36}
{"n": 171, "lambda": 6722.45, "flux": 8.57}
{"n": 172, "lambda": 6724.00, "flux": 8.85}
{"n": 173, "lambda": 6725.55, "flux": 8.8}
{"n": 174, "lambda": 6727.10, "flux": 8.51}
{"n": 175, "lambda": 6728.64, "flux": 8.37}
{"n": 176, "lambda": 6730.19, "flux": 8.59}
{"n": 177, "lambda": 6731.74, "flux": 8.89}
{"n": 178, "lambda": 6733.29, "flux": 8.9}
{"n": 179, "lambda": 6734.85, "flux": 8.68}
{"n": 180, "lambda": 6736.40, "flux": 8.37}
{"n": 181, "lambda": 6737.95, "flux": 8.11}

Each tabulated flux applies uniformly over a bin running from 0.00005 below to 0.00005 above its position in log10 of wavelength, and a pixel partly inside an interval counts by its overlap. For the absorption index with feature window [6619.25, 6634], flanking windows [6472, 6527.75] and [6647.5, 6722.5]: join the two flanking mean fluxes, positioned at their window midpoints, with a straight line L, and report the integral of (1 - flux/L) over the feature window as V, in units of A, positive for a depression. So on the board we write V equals -0.25 A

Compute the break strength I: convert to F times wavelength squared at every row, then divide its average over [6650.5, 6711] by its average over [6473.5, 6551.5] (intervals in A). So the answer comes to 1.05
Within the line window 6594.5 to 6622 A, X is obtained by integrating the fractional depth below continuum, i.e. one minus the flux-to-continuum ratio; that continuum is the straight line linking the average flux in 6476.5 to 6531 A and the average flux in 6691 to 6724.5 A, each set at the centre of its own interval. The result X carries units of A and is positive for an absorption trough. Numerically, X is 0.4 A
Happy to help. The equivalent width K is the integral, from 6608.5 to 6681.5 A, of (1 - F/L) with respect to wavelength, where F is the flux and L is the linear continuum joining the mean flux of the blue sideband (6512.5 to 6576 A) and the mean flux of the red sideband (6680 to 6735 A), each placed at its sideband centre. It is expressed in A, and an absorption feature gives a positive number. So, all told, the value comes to 2.06 A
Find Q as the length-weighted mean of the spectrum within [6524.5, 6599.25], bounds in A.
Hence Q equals 9.09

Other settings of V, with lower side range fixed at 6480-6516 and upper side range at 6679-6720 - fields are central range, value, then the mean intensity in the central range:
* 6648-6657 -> -0.3 A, 8.53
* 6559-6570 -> -3.4 A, 10.5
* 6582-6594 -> -2.9 A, 10.1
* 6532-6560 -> -1.7 A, 8.51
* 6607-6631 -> -0.3 A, 8.26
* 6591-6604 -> -0.1 A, 8.21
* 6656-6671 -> 0.1 A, 8.18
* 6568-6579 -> -0.7 A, 8.61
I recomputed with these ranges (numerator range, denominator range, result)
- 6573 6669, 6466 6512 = 1.11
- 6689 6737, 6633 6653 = 1.03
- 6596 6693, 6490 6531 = 1.05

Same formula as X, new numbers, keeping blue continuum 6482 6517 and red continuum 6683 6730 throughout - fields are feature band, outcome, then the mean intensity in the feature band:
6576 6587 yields -3.3 A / 10.5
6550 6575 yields -3.7 A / 9.28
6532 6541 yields -0.4 A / 8.35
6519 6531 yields -0.8 A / 8.52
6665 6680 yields 0.6 A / 7.94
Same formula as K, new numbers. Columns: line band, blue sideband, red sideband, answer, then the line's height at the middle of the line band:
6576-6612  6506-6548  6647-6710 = -3.4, 8.27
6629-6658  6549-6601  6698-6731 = 1.6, 8.91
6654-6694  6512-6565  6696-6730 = 1.3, 8.49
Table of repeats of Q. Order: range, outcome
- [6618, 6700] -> 8.27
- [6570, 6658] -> 8.63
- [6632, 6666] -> 8.39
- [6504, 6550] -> 8.34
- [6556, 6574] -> 9.66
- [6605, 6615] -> 8.07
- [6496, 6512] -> 7.95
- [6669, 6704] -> 8.17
